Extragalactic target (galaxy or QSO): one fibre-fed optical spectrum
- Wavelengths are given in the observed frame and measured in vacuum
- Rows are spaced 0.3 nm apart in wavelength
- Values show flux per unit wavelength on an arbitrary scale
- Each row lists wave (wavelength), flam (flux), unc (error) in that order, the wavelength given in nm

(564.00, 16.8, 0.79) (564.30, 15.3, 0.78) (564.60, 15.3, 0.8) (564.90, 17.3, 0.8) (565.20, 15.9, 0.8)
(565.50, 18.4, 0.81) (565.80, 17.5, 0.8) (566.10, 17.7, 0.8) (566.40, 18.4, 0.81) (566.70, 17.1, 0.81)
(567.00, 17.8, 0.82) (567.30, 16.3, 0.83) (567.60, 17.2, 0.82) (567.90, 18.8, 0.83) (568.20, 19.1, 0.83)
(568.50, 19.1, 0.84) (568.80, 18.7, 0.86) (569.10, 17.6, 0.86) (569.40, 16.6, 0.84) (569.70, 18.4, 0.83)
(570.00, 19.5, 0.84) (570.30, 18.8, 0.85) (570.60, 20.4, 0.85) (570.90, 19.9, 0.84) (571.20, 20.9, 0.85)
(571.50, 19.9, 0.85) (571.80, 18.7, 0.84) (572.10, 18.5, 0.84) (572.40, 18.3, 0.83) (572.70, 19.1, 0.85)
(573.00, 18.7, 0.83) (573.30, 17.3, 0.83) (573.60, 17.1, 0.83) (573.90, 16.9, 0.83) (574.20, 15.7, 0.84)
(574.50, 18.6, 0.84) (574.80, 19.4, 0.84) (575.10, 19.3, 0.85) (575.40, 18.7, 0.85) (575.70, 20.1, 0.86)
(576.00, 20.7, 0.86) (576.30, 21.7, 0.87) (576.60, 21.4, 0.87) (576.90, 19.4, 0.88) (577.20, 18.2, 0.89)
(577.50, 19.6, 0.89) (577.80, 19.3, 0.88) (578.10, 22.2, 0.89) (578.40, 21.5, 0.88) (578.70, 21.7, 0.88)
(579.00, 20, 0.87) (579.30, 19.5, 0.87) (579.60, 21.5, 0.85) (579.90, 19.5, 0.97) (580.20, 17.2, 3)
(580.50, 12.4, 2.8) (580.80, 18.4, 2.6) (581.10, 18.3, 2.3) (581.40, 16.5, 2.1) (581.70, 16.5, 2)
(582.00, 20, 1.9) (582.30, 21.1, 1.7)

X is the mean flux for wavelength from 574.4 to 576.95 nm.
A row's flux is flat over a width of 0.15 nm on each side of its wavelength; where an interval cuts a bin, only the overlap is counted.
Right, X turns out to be 20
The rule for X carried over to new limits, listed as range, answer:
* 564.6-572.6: 18.3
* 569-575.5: 18.6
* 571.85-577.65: 18.9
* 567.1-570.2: 18.1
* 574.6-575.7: 19.2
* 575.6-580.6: 19.8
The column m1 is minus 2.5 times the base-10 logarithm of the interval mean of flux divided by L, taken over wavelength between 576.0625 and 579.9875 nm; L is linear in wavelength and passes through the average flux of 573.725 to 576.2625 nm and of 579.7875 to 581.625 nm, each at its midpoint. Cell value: -0.15 mag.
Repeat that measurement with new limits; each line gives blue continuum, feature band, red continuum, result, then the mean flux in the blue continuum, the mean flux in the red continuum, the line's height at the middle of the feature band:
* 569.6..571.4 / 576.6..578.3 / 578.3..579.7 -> 0.04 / 19.7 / 20.8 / 20.6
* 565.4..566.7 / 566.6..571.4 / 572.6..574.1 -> -0.04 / 17.9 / 17.7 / 17.8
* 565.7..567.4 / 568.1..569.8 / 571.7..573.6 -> -0.02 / 17.5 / 18.3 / 17.8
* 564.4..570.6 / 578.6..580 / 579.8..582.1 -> -0.18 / 17.8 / 17.2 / 17.3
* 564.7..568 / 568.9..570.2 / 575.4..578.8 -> 0.01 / 17.4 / 20.4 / 18.3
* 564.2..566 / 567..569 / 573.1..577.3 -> -0.05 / 16.7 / 18.9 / 17.3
